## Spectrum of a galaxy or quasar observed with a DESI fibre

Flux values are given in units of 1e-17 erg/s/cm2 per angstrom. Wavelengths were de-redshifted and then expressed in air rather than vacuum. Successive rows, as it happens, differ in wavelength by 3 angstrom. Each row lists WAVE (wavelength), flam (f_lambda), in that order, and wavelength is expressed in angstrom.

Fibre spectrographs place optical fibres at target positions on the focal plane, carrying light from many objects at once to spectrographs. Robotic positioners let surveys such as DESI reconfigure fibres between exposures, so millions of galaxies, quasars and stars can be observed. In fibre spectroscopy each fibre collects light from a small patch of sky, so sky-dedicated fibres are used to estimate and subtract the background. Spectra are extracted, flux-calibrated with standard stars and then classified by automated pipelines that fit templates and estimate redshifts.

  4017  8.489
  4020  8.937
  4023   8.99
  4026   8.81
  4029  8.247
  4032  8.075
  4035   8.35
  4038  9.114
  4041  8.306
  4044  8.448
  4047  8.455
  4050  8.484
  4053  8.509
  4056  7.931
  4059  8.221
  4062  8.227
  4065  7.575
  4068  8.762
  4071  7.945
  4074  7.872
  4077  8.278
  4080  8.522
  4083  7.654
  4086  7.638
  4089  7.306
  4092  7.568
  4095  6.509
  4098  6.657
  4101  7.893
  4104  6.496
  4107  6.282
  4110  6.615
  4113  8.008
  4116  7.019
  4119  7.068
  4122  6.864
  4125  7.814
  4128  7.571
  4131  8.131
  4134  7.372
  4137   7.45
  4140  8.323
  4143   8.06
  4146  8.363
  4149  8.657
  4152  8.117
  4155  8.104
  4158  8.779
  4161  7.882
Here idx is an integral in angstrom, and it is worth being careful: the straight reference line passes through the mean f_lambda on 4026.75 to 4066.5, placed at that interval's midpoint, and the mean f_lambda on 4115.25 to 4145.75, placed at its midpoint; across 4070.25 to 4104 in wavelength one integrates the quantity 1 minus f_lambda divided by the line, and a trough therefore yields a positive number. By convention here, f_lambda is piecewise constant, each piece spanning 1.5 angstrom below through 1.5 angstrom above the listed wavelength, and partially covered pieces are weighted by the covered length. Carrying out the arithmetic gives 1.8 angstrom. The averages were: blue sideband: 8.31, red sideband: 7.61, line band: 7.56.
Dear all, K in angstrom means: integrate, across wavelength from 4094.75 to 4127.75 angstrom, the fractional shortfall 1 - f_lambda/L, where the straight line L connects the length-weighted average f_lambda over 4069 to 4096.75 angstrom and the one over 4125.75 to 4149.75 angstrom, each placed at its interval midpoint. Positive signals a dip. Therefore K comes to 3.3 angstrom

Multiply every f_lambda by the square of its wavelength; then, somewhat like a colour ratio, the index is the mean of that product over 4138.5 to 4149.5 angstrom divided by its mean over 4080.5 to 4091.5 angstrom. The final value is 1.12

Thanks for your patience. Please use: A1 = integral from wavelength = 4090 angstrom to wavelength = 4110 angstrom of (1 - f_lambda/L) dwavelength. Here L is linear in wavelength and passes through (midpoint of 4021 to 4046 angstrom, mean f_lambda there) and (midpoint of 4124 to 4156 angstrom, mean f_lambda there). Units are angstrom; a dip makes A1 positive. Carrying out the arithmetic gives 3.2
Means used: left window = 8.55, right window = 8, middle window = 6.89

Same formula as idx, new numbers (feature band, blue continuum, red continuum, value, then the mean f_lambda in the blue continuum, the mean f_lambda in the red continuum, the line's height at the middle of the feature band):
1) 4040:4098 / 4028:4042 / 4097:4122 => -1.4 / 8.43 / 7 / 7.78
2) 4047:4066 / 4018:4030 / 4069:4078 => 0.2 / 8.76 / 8.06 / 8.3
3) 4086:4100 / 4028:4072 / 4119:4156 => 1.7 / 8.31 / 7.87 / 8.09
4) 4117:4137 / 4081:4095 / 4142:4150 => 1.5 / 7.47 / 8.36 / 8.07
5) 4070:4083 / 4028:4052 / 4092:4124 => -0.8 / 8.44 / 6.98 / 7.66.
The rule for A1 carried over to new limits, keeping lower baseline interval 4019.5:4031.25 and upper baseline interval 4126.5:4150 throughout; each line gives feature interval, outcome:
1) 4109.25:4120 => 1.2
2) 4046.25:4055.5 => 0.1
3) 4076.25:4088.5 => 0.6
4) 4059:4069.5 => 0.3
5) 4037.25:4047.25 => 0.0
